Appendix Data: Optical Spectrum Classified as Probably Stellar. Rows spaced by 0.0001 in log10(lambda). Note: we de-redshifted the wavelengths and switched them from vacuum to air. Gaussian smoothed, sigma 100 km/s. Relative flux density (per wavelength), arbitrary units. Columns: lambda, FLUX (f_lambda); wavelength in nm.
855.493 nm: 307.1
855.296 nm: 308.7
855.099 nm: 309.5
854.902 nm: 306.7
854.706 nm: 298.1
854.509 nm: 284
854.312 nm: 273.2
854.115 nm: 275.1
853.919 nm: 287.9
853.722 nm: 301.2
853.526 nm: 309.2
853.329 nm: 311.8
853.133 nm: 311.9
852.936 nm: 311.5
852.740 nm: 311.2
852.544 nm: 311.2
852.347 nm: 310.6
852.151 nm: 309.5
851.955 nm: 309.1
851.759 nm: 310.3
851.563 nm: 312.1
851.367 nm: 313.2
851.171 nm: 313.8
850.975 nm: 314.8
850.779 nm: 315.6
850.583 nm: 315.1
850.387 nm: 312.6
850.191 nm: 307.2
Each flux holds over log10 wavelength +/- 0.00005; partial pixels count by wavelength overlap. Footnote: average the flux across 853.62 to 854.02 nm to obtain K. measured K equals 295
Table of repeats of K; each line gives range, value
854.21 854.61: 278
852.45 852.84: 312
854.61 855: 303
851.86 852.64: 310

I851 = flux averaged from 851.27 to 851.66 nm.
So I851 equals 313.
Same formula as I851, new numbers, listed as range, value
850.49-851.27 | 315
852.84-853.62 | 311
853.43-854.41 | 289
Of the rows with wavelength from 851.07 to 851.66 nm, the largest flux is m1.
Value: 313.8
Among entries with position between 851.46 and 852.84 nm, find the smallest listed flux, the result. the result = 309.1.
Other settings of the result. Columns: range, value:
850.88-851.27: 313.8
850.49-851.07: 314.8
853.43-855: 273.2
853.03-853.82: 301.2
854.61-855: 298.1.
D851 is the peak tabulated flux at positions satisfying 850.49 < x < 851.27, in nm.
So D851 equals 315.6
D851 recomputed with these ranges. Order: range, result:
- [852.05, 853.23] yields 311.9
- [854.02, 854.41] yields 275.1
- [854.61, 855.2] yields 309.5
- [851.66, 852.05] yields 310.3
